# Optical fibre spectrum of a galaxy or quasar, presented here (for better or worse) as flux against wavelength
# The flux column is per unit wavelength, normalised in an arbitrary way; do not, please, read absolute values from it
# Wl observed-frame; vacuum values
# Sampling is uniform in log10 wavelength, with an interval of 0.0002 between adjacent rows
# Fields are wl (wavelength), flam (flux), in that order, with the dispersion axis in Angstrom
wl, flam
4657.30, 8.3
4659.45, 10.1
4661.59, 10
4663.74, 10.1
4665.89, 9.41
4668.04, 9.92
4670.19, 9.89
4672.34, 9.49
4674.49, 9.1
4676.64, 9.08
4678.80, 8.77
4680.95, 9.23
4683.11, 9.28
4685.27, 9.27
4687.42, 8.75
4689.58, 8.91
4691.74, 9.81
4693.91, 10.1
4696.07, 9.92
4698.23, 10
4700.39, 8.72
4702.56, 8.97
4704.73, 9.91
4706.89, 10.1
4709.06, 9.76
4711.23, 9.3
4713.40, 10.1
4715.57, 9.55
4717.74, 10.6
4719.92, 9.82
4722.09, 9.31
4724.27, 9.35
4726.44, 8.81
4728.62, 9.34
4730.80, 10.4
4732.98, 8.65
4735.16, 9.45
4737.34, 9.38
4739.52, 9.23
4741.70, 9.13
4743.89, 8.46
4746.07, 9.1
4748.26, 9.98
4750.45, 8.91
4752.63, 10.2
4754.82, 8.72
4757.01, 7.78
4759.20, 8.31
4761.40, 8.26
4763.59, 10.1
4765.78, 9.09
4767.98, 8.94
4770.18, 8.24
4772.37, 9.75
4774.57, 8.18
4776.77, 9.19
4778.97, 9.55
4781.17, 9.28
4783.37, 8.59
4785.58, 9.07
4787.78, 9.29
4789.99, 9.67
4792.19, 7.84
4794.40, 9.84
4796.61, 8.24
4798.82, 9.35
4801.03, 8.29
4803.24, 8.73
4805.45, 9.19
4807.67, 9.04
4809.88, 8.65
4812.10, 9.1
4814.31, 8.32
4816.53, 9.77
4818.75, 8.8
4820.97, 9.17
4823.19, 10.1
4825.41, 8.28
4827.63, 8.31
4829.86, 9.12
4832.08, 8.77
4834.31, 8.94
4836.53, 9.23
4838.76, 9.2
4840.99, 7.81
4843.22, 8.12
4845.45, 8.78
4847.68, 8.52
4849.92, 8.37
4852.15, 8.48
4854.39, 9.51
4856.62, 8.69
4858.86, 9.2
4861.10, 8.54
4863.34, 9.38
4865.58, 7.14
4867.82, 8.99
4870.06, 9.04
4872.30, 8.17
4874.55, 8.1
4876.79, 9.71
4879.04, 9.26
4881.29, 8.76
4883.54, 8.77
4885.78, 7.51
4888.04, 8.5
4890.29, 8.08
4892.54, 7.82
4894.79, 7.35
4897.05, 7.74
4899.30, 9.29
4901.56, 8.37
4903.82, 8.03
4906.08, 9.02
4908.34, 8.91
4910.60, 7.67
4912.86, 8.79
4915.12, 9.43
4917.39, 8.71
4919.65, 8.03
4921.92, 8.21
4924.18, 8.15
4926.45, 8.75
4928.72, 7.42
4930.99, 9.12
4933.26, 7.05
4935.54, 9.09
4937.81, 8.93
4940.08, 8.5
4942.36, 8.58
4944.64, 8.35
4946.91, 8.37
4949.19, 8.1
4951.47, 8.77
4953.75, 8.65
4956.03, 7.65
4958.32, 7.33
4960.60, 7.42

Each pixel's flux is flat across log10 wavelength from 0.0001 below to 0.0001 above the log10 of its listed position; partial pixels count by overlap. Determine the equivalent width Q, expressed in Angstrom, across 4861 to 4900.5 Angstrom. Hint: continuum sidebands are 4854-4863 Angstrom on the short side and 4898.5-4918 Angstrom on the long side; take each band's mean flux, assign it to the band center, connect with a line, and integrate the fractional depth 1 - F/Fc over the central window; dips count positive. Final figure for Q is 1.8 Angstrom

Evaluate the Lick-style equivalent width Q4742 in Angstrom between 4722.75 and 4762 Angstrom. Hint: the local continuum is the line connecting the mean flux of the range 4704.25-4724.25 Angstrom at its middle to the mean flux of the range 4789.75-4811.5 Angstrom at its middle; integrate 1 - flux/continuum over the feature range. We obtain 1.7 Angstrom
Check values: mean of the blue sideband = 9.8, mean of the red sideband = 8.86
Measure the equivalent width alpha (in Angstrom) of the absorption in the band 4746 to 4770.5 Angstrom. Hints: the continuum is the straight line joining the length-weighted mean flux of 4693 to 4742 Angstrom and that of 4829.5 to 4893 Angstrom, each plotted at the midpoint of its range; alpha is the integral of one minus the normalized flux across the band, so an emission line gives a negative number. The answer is 0.8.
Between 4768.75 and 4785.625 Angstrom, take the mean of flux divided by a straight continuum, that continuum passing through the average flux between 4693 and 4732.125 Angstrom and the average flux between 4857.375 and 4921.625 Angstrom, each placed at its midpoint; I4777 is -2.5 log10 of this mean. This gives 0.03 mag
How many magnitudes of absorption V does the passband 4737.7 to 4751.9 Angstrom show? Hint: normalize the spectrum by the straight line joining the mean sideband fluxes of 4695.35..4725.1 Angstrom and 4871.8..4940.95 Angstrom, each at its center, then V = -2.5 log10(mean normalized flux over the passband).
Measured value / 0.03 mag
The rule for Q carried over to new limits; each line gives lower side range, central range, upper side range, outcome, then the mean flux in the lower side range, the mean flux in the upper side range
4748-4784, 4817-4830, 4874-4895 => -0.4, 8.99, 8.44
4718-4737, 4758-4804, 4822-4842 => 1.0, 9.44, 8.87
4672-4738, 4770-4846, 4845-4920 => 0.1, 9.46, 8.55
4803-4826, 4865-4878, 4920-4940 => 0.2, 9.04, 8.34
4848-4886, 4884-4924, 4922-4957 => 1.0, 8.71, 8.37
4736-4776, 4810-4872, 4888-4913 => -1.6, 8.99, 8.27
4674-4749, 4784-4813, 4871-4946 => 0.1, 9.42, 8.43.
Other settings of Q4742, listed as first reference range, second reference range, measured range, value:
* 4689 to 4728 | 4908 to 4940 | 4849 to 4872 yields 0.18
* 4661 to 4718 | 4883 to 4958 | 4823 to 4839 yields -0.21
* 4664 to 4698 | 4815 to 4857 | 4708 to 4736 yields -0.91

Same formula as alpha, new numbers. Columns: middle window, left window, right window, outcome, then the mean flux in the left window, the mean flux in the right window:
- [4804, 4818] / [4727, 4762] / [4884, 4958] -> -0.3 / 9.09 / 8.34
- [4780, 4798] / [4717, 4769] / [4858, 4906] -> 0.0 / 9.21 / 8.47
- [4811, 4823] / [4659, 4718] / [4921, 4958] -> -0.2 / 9.56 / 8.33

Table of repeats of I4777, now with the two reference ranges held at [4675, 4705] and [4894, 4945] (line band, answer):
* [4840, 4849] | 0.051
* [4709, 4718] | -0.067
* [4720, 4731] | -0.026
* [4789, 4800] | -0.009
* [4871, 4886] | -0.013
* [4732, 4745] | 0.008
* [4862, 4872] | 0.003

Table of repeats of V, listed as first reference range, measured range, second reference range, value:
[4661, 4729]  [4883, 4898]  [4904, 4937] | 0.085 mag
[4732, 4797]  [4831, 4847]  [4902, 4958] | 0.007 mag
